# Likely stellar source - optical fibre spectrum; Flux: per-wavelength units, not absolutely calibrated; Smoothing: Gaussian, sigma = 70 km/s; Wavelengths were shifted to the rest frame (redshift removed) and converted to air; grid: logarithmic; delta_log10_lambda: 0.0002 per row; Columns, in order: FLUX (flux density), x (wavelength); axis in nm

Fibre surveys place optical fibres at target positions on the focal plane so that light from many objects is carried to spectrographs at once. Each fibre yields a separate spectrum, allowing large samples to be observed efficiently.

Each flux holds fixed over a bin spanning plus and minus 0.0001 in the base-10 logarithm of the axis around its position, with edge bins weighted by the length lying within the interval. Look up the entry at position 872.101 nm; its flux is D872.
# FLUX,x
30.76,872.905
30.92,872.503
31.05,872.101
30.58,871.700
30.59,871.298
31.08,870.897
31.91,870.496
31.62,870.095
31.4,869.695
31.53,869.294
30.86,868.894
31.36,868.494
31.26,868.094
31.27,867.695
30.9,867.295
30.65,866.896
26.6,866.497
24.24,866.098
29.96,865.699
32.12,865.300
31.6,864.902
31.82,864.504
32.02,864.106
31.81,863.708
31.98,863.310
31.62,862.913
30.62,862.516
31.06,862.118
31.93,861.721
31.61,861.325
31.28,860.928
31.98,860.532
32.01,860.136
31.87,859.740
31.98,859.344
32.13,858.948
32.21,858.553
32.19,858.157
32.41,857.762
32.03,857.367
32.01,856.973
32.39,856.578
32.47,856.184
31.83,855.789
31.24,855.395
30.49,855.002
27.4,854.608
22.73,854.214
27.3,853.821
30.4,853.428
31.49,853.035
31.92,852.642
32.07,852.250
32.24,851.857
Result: 31.05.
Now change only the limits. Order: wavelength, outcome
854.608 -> 27.4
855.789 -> 31.83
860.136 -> 32.01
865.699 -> 29.96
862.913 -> 31.62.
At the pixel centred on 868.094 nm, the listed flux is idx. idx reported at 31.26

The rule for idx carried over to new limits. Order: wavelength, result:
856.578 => 32.39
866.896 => 30.65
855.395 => 31.24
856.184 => 32.47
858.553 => 32.21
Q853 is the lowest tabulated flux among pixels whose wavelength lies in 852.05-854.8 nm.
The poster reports 22.73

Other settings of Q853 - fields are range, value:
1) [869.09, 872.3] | 30.58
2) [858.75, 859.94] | 31.87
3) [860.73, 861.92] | 31.28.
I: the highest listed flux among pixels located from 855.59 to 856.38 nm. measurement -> 32.47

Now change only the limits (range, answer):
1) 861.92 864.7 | 32.02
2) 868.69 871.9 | 31.91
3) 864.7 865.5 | 32.12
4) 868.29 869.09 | 31.36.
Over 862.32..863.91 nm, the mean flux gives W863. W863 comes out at 31.5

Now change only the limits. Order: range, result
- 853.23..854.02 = 28.8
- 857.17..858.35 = 32.2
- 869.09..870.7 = 31.6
